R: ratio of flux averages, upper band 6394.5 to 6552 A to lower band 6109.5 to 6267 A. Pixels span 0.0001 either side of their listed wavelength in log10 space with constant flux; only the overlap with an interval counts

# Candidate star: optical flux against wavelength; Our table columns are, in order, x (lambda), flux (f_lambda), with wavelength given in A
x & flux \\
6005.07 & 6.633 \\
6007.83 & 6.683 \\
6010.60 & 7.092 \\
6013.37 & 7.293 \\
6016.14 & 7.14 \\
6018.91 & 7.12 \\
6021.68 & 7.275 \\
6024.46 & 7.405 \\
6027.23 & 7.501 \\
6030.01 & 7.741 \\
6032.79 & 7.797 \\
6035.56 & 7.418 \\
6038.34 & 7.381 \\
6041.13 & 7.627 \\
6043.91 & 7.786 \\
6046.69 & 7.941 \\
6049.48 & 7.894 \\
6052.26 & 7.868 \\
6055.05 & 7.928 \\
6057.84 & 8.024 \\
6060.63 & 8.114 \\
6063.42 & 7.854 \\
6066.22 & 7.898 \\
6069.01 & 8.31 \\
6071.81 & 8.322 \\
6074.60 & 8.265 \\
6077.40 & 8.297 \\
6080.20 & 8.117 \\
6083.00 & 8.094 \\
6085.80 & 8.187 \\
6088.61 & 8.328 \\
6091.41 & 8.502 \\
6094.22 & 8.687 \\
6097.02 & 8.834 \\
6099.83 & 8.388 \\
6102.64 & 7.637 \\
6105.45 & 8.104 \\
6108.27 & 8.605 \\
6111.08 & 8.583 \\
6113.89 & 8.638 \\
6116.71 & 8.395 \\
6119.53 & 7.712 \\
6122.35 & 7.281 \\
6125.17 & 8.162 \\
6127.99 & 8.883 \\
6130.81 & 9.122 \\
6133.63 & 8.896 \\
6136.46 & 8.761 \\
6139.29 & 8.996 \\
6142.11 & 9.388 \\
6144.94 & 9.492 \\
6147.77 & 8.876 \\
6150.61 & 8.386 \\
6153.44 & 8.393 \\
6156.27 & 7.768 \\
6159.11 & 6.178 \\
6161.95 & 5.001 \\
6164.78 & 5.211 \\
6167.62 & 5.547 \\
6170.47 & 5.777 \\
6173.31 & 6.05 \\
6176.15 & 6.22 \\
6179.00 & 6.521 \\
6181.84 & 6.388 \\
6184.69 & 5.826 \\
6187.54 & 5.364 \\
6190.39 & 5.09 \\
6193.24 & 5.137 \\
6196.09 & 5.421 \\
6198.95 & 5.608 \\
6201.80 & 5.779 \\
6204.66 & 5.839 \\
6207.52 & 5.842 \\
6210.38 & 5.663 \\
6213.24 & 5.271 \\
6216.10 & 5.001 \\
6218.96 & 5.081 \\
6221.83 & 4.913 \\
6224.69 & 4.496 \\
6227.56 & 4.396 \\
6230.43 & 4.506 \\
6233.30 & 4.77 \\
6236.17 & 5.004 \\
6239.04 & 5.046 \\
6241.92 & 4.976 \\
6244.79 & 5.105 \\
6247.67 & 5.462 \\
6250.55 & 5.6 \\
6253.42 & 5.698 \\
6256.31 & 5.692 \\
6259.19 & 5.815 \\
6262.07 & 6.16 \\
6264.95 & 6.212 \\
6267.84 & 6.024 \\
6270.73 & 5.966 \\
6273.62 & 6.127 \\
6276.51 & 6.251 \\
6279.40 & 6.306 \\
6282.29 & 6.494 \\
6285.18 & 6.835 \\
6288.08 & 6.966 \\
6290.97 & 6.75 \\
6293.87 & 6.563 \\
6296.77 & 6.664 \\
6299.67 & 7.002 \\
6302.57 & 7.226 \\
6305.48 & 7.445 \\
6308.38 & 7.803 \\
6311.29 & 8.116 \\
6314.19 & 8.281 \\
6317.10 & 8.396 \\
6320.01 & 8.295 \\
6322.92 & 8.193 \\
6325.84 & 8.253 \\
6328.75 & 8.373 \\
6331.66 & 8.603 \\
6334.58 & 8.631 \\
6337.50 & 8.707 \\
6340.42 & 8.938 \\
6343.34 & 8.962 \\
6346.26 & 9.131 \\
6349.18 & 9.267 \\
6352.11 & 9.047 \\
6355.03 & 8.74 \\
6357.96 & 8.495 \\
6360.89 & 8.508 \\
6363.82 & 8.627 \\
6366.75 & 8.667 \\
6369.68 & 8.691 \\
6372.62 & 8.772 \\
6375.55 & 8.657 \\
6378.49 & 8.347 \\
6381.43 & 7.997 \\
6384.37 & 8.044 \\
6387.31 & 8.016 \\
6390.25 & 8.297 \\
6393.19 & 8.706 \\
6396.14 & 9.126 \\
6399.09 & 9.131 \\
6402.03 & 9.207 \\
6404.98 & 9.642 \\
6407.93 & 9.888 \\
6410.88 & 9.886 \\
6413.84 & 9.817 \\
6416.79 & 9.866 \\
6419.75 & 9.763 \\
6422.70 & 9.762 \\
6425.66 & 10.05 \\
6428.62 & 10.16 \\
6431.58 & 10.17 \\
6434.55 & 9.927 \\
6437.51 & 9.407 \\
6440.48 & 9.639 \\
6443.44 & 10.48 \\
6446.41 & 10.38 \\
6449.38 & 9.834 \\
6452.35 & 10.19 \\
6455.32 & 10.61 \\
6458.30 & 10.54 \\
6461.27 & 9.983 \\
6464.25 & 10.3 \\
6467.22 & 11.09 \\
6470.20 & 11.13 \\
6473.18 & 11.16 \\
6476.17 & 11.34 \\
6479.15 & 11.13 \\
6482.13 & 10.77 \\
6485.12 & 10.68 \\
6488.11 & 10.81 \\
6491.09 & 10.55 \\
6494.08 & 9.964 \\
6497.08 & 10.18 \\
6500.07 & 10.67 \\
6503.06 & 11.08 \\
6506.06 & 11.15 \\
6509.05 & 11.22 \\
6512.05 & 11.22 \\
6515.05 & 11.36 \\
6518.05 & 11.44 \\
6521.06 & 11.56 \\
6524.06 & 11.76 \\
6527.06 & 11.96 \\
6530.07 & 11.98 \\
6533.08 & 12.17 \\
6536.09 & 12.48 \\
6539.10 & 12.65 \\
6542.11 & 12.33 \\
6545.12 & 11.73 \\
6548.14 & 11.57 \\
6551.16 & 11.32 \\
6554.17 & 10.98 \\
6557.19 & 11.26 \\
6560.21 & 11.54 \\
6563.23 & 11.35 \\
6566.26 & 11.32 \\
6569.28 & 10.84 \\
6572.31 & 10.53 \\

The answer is 1.7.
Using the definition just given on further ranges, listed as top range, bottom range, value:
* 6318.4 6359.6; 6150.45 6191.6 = 1.40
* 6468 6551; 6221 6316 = 1.86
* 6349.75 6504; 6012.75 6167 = 1.22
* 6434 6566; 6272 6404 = 1.36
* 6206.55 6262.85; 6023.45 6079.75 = 0.66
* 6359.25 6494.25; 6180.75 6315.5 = 1.65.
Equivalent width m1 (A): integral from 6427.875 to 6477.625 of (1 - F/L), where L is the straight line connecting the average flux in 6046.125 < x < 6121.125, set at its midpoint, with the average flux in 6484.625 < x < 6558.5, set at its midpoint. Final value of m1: 2.3 A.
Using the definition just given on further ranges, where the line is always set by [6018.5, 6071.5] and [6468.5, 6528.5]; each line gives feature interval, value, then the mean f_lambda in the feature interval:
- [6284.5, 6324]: 8.9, 7.47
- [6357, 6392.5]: 6.0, 8.43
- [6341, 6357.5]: 1.6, 8.99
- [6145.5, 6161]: 1.1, 7.91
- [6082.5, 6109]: -0.7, 8.34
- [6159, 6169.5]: 3.9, 5.41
